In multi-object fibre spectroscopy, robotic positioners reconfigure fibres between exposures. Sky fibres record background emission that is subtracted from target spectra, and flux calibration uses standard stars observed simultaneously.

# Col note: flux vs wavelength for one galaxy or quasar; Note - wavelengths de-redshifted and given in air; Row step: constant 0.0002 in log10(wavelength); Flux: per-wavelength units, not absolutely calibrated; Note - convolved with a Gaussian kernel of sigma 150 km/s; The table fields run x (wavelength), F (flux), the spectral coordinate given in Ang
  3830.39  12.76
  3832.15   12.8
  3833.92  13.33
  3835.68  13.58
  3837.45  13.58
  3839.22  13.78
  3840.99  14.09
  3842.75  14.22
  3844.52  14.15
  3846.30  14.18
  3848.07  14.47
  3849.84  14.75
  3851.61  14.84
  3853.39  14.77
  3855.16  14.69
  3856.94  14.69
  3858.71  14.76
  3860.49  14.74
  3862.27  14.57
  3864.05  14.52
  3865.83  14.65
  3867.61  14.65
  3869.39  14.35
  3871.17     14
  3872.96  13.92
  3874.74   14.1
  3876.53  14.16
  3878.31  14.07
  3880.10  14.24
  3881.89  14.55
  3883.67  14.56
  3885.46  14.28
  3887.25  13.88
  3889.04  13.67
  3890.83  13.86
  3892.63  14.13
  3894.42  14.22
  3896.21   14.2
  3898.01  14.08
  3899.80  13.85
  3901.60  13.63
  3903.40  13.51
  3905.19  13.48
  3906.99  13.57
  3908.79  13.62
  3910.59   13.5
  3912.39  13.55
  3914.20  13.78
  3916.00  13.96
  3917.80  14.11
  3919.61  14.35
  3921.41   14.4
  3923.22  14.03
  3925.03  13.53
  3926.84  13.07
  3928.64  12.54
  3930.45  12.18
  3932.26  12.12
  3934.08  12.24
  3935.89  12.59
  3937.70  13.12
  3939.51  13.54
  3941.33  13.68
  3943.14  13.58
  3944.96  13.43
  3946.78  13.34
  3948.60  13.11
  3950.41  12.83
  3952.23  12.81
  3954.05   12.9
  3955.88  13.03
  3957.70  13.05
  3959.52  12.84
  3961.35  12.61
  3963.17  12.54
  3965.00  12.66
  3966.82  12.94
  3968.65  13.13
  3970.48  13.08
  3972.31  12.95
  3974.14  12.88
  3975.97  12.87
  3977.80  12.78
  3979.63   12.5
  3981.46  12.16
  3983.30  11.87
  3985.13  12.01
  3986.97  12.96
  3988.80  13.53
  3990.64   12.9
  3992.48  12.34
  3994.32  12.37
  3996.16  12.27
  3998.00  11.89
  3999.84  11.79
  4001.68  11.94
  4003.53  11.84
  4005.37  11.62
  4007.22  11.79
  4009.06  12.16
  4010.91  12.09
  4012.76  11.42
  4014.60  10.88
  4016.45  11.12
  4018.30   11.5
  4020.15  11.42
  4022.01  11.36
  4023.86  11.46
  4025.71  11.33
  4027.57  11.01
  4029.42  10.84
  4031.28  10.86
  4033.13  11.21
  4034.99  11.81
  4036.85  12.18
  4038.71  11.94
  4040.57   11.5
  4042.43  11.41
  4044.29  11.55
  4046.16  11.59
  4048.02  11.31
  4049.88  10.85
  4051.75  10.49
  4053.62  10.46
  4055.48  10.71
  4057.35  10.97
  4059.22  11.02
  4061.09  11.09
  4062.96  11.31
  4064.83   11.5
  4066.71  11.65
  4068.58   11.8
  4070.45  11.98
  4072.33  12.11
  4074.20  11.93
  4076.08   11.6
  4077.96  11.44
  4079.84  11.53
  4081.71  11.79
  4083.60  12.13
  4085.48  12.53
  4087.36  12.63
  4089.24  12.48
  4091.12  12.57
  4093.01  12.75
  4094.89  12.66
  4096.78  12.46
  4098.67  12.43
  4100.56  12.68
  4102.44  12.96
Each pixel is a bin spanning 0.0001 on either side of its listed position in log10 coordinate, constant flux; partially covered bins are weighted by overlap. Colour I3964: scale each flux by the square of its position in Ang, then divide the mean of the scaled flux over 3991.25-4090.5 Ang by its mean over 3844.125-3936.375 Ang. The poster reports 0.9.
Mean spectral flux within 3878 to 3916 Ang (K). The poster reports 13.9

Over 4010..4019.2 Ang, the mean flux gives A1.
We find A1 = 11.4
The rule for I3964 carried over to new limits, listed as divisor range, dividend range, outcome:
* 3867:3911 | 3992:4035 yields 0.88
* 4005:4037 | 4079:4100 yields 1.12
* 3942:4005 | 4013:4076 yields 0.93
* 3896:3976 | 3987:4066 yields 0.91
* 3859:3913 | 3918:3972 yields 0.96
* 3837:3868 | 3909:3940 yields 0.96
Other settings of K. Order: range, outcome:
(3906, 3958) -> 13.3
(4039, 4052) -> 11.3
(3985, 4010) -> 12.2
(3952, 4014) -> 12.5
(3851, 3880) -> 14.5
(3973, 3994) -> 12.6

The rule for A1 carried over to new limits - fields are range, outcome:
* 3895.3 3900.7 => 14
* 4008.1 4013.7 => 11.9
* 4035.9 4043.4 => 11.8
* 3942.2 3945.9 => 13.5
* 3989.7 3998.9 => 12.4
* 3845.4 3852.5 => 14.6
